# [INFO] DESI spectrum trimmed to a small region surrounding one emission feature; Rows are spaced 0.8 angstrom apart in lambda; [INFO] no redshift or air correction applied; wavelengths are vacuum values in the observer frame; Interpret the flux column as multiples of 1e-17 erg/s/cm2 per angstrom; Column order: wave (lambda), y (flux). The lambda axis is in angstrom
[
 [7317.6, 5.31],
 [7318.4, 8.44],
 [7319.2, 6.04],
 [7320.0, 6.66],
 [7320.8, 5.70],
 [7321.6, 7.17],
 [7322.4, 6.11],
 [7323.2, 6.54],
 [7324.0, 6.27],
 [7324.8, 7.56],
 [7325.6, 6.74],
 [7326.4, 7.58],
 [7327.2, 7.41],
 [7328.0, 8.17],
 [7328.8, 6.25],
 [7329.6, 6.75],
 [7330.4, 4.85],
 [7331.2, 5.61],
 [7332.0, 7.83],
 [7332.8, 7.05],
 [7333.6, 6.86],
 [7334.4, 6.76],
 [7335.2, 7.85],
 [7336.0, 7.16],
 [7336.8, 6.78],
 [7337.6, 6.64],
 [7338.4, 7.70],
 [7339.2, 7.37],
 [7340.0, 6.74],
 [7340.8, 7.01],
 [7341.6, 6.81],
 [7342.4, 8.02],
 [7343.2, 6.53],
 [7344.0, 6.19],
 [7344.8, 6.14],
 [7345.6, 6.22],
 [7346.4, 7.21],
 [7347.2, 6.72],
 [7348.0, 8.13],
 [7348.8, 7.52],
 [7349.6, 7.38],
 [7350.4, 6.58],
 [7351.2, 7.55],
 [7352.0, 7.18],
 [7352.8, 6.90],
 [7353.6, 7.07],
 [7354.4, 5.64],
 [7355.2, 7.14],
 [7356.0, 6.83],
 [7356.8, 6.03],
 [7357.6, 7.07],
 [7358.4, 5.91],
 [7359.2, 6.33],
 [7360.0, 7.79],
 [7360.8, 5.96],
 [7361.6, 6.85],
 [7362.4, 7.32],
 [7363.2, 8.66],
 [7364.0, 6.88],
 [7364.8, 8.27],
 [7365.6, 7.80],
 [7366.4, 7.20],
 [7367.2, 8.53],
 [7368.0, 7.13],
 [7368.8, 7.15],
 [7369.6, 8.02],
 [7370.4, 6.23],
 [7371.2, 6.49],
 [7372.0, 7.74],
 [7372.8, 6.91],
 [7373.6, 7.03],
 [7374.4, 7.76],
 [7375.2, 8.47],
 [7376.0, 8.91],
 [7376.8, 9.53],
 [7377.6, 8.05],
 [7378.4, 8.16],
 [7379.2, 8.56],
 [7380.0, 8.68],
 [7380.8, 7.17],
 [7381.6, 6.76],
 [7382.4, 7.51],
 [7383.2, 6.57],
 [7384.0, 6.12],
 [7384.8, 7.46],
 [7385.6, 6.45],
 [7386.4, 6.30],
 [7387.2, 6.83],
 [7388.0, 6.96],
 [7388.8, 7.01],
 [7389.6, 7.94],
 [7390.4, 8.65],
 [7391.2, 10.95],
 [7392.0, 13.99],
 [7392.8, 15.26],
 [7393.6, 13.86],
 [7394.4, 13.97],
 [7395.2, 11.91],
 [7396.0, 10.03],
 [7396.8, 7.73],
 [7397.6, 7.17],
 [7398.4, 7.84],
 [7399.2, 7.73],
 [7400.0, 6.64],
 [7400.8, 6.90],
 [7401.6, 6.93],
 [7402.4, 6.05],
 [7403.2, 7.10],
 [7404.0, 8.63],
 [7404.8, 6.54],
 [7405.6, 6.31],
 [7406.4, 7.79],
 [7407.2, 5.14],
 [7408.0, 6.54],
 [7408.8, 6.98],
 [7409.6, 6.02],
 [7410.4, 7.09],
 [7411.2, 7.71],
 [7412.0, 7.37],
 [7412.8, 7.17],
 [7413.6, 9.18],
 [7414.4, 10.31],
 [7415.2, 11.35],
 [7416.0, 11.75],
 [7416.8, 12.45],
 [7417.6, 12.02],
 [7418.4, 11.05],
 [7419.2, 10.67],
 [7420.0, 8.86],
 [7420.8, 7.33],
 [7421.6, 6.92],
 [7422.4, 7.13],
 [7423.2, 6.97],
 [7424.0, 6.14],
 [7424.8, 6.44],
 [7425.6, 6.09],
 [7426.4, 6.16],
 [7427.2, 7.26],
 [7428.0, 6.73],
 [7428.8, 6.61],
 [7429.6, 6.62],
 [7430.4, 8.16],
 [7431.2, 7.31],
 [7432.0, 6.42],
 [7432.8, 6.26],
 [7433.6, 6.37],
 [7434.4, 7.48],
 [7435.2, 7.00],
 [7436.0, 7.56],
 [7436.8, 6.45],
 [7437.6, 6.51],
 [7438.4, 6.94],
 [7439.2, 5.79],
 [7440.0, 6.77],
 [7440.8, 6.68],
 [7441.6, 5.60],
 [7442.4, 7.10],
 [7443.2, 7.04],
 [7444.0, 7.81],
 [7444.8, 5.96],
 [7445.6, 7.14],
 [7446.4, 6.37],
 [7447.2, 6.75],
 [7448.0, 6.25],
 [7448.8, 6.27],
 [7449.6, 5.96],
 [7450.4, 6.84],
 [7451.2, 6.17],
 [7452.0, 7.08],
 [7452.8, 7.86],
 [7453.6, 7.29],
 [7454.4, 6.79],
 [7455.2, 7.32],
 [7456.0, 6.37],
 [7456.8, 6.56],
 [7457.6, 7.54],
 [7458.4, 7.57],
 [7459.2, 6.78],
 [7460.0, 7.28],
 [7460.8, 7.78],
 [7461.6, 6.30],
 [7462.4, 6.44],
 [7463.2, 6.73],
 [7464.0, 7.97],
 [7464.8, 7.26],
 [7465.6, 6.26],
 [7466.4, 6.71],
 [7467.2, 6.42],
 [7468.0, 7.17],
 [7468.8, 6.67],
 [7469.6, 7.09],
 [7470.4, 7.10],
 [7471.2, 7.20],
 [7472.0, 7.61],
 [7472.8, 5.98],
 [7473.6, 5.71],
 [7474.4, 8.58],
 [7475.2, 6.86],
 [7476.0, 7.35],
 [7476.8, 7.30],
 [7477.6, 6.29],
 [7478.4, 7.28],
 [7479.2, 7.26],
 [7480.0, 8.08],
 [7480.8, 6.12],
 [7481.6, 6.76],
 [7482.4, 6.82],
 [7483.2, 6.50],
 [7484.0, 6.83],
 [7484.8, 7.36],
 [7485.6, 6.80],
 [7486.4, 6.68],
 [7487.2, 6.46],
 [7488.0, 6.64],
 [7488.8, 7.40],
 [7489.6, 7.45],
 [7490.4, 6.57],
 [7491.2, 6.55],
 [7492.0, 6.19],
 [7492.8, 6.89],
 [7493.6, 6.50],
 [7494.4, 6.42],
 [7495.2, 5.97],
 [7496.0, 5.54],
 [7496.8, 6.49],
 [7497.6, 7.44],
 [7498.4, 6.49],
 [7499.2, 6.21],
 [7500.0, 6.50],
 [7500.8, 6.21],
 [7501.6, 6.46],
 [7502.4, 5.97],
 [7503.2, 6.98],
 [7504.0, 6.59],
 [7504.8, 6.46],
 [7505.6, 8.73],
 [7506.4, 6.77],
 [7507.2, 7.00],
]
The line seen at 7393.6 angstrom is H-alpha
